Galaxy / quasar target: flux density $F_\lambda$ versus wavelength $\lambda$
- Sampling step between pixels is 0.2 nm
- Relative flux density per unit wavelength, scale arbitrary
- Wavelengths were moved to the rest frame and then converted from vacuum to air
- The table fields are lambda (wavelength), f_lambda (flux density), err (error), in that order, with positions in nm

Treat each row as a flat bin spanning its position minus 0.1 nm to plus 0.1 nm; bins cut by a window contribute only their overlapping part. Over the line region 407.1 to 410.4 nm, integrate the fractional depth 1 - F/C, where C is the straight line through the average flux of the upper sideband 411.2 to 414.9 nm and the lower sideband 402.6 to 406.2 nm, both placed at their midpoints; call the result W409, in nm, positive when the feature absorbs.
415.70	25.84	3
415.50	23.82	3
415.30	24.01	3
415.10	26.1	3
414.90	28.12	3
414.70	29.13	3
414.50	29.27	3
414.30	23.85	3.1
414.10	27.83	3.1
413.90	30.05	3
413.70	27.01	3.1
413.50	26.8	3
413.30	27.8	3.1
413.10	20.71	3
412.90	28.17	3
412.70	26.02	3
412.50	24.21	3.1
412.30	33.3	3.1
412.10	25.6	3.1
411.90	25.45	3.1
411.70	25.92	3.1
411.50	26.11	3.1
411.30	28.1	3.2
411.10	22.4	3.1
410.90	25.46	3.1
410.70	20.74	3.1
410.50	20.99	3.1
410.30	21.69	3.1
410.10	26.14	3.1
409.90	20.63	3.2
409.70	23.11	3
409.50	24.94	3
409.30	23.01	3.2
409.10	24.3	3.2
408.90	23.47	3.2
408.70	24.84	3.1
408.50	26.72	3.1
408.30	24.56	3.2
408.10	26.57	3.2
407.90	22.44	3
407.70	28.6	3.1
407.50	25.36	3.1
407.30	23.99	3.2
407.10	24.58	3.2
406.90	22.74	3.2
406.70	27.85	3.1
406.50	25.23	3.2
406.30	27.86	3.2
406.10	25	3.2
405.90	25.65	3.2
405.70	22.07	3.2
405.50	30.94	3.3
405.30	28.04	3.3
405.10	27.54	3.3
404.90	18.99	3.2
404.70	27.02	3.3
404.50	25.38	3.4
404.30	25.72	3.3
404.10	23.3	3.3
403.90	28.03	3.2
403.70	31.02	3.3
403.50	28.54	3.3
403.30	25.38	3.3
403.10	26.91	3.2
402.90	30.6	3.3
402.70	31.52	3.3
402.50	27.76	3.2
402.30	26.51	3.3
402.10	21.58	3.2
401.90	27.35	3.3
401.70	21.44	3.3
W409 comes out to 0.304 nm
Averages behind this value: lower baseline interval 26.8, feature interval 24.4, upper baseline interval 27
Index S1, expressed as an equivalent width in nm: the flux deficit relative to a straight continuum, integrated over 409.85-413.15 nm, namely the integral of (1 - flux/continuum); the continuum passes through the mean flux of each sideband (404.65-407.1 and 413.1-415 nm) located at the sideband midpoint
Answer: 0.24 nm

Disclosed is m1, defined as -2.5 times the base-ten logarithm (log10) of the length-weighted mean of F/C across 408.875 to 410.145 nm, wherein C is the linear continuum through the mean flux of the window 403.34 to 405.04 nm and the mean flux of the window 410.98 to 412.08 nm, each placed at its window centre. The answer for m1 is 0.09 mag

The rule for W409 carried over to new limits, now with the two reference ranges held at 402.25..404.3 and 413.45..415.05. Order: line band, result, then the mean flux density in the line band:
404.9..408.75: 0.30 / 25.7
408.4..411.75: 0.46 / 24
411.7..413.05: 0.05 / 26.8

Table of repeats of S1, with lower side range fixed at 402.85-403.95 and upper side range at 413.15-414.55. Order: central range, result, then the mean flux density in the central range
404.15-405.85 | 0.15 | 25.6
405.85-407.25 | 0.12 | 25.5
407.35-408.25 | 0.07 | 25.6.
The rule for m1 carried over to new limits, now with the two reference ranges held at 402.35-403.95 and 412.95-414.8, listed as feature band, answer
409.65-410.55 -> 0.218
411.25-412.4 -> -0.004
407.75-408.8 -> 0.109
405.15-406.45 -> 0.066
